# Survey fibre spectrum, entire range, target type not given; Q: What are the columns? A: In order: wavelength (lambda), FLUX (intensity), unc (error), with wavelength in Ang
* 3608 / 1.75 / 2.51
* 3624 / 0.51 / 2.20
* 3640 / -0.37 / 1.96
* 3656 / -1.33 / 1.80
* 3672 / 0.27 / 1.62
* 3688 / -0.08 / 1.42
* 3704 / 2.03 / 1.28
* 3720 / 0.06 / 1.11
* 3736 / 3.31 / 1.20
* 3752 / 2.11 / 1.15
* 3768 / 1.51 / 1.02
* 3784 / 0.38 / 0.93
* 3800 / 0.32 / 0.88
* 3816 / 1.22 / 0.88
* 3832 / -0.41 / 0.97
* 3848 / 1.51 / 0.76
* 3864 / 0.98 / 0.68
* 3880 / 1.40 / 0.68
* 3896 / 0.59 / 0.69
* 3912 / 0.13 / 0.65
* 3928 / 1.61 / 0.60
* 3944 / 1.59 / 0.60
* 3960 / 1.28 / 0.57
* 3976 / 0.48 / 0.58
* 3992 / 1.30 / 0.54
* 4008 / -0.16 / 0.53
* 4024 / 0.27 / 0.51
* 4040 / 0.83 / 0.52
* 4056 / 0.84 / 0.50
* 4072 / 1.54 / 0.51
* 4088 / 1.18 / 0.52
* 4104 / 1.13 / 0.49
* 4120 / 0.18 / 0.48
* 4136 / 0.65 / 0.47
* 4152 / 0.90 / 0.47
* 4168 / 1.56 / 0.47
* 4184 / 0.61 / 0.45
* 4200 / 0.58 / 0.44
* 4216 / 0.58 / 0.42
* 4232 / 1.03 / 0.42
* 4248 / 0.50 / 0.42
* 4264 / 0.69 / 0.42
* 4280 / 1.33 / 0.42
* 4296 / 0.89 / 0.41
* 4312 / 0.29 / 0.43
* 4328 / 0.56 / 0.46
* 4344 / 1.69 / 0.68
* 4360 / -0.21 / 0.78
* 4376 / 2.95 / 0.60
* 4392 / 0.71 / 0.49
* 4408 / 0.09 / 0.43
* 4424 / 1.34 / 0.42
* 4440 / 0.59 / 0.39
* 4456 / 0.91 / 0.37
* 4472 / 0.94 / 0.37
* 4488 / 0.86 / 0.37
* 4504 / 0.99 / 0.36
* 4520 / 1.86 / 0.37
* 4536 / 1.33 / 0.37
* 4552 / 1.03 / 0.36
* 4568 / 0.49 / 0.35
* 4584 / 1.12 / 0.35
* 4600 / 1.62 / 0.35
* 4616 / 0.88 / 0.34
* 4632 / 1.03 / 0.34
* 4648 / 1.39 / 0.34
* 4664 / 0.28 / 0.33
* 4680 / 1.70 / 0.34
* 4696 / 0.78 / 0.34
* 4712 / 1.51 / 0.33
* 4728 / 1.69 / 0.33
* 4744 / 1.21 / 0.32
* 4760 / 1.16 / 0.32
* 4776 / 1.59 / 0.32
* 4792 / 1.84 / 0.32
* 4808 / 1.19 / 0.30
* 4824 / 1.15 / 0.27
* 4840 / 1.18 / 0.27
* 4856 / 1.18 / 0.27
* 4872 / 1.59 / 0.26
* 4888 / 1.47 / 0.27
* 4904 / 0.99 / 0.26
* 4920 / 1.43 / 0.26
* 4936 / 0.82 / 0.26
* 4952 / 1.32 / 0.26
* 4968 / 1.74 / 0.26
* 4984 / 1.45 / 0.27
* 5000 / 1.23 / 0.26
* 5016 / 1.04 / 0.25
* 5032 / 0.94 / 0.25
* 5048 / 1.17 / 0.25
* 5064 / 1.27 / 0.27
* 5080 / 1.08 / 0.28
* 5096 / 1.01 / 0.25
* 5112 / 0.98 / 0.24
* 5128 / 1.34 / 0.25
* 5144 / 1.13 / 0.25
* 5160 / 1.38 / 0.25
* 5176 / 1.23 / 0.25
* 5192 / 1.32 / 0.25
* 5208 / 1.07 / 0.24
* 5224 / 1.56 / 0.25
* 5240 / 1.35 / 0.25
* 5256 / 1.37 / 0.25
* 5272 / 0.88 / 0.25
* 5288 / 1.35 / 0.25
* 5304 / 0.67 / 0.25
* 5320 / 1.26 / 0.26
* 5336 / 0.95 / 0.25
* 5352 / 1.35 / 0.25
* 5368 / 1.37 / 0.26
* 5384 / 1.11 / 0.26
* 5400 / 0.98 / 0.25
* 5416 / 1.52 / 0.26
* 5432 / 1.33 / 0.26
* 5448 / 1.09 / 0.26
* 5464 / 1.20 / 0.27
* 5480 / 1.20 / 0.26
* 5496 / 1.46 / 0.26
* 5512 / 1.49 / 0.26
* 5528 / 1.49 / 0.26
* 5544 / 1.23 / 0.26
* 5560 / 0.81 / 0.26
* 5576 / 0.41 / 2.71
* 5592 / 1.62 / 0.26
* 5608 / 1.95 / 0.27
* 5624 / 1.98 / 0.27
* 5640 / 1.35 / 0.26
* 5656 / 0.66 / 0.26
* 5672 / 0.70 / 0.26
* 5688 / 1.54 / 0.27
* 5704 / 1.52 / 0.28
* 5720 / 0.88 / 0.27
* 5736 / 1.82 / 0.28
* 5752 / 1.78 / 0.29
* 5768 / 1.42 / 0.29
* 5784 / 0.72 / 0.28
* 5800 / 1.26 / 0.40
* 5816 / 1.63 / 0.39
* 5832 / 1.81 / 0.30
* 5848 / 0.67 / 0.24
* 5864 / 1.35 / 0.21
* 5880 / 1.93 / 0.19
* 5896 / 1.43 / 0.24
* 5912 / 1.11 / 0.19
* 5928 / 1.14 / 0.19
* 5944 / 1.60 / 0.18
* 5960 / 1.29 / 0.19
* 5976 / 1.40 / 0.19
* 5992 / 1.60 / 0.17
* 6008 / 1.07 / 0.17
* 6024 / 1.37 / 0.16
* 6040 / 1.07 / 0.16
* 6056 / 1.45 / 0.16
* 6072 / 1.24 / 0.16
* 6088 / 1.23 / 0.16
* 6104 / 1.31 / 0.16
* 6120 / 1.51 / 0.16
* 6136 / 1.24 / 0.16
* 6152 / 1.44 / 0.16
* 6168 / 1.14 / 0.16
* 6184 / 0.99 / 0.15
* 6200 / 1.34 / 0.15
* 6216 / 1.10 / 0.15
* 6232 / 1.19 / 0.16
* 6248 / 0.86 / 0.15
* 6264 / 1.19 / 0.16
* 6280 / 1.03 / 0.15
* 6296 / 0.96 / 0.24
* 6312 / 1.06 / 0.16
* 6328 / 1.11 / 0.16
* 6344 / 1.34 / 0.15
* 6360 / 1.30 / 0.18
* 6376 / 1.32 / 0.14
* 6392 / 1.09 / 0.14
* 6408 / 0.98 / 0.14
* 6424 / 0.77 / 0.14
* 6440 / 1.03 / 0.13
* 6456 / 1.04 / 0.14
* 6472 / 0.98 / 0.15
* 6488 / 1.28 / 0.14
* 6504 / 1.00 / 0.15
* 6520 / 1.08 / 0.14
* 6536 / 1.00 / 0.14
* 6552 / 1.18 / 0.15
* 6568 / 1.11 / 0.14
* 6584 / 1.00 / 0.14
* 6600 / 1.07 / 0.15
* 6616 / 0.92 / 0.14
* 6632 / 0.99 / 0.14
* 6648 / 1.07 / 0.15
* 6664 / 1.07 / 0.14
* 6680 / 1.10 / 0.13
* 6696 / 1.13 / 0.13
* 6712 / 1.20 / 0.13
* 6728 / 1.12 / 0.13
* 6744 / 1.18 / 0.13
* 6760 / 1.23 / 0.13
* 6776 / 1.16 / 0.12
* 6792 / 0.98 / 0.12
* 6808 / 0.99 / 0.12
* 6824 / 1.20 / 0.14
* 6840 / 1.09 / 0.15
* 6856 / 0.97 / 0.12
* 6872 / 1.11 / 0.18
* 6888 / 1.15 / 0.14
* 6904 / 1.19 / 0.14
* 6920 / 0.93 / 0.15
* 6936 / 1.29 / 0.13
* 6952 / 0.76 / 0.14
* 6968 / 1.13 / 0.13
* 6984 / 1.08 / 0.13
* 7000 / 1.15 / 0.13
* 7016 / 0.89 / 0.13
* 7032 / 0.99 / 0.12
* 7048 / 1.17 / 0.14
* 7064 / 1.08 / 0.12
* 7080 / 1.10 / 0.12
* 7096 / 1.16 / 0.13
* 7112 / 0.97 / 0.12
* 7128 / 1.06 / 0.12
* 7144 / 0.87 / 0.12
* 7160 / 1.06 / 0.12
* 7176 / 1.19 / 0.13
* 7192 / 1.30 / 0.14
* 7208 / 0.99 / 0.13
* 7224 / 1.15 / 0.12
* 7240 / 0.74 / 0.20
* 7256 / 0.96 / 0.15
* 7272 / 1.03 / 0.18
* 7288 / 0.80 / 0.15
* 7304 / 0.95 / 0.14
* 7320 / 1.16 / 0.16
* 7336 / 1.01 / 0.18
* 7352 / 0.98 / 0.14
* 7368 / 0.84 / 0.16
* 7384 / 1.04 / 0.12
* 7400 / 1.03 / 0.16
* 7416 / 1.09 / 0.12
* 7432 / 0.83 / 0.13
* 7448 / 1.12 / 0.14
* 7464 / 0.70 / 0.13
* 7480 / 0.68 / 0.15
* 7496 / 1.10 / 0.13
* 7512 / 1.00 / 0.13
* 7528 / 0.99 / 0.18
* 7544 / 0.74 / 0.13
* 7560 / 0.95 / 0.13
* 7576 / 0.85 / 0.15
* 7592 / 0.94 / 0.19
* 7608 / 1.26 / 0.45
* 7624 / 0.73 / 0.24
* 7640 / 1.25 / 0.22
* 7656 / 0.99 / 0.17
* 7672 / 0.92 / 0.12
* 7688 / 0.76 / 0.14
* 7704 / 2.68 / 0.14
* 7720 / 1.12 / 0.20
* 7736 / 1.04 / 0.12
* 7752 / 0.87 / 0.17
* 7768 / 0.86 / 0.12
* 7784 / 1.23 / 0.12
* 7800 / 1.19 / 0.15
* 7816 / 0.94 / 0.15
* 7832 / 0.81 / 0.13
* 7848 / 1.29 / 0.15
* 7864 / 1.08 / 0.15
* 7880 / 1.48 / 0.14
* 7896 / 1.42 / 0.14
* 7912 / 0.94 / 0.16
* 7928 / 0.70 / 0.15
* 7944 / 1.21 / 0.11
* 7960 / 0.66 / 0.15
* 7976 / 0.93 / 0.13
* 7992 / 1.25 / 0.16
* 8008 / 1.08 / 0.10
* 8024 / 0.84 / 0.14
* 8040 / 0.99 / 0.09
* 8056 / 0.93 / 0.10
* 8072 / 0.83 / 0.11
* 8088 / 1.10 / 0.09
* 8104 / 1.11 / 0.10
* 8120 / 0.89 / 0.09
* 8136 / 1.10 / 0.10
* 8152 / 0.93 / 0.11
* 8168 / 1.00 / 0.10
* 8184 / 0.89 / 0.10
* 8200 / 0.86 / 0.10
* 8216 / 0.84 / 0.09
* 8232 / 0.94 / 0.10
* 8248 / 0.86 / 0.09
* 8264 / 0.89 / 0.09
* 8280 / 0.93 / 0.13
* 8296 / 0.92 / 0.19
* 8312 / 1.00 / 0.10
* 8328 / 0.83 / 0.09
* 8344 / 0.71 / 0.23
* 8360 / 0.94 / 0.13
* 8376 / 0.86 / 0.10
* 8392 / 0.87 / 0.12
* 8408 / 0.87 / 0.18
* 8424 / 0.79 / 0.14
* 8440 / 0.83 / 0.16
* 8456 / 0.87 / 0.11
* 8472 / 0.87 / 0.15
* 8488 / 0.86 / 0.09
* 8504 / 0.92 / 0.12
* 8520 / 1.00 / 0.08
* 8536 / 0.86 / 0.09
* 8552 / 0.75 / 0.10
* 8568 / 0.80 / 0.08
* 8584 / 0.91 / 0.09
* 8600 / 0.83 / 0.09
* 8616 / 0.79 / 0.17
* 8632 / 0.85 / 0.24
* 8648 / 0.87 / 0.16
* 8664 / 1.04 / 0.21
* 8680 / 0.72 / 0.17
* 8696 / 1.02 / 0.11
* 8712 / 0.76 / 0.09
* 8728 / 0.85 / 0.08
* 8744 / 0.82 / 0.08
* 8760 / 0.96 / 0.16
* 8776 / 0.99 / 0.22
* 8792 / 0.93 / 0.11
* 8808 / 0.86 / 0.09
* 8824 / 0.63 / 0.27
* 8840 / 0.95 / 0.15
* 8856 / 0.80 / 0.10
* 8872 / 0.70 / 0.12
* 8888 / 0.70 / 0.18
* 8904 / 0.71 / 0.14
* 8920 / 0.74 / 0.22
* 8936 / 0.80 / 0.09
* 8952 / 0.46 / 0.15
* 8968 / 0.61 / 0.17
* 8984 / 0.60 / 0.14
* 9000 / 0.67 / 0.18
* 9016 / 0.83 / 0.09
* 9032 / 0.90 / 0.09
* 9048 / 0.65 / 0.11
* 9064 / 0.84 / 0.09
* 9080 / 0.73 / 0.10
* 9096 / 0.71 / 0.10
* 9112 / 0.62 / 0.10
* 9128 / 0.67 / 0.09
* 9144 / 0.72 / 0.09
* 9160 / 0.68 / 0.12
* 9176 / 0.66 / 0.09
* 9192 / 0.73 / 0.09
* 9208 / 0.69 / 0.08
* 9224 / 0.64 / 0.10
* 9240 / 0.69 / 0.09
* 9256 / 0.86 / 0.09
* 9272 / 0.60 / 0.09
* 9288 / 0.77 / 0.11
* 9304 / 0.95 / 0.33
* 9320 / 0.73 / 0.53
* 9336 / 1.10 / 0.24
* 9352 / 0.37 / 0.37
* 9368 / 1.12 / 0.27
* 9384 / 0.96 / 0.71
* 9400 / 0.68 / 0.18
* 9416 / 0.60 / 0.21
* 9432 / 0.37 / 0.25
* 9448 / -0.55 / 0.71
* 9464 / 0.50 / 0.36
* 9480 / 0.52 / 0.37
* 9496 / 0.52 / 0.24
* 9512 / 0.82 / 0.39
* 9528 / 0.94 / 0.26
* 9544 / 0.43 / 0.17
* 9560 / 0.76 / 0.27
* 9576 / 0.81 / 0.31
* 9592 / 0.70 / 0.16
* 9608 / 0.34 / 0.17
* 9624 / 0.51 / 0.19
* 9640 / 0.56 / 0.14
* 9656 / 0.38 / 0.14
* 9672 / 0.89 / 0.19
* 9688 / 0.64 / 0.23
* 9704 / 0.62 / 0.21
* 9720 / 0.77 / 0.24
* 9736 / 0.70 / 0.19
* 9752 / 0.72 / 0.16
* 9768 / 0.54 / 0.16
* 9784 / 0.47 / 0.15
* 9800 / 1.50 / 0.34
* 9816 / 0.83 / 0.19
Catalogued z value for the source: 0.17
